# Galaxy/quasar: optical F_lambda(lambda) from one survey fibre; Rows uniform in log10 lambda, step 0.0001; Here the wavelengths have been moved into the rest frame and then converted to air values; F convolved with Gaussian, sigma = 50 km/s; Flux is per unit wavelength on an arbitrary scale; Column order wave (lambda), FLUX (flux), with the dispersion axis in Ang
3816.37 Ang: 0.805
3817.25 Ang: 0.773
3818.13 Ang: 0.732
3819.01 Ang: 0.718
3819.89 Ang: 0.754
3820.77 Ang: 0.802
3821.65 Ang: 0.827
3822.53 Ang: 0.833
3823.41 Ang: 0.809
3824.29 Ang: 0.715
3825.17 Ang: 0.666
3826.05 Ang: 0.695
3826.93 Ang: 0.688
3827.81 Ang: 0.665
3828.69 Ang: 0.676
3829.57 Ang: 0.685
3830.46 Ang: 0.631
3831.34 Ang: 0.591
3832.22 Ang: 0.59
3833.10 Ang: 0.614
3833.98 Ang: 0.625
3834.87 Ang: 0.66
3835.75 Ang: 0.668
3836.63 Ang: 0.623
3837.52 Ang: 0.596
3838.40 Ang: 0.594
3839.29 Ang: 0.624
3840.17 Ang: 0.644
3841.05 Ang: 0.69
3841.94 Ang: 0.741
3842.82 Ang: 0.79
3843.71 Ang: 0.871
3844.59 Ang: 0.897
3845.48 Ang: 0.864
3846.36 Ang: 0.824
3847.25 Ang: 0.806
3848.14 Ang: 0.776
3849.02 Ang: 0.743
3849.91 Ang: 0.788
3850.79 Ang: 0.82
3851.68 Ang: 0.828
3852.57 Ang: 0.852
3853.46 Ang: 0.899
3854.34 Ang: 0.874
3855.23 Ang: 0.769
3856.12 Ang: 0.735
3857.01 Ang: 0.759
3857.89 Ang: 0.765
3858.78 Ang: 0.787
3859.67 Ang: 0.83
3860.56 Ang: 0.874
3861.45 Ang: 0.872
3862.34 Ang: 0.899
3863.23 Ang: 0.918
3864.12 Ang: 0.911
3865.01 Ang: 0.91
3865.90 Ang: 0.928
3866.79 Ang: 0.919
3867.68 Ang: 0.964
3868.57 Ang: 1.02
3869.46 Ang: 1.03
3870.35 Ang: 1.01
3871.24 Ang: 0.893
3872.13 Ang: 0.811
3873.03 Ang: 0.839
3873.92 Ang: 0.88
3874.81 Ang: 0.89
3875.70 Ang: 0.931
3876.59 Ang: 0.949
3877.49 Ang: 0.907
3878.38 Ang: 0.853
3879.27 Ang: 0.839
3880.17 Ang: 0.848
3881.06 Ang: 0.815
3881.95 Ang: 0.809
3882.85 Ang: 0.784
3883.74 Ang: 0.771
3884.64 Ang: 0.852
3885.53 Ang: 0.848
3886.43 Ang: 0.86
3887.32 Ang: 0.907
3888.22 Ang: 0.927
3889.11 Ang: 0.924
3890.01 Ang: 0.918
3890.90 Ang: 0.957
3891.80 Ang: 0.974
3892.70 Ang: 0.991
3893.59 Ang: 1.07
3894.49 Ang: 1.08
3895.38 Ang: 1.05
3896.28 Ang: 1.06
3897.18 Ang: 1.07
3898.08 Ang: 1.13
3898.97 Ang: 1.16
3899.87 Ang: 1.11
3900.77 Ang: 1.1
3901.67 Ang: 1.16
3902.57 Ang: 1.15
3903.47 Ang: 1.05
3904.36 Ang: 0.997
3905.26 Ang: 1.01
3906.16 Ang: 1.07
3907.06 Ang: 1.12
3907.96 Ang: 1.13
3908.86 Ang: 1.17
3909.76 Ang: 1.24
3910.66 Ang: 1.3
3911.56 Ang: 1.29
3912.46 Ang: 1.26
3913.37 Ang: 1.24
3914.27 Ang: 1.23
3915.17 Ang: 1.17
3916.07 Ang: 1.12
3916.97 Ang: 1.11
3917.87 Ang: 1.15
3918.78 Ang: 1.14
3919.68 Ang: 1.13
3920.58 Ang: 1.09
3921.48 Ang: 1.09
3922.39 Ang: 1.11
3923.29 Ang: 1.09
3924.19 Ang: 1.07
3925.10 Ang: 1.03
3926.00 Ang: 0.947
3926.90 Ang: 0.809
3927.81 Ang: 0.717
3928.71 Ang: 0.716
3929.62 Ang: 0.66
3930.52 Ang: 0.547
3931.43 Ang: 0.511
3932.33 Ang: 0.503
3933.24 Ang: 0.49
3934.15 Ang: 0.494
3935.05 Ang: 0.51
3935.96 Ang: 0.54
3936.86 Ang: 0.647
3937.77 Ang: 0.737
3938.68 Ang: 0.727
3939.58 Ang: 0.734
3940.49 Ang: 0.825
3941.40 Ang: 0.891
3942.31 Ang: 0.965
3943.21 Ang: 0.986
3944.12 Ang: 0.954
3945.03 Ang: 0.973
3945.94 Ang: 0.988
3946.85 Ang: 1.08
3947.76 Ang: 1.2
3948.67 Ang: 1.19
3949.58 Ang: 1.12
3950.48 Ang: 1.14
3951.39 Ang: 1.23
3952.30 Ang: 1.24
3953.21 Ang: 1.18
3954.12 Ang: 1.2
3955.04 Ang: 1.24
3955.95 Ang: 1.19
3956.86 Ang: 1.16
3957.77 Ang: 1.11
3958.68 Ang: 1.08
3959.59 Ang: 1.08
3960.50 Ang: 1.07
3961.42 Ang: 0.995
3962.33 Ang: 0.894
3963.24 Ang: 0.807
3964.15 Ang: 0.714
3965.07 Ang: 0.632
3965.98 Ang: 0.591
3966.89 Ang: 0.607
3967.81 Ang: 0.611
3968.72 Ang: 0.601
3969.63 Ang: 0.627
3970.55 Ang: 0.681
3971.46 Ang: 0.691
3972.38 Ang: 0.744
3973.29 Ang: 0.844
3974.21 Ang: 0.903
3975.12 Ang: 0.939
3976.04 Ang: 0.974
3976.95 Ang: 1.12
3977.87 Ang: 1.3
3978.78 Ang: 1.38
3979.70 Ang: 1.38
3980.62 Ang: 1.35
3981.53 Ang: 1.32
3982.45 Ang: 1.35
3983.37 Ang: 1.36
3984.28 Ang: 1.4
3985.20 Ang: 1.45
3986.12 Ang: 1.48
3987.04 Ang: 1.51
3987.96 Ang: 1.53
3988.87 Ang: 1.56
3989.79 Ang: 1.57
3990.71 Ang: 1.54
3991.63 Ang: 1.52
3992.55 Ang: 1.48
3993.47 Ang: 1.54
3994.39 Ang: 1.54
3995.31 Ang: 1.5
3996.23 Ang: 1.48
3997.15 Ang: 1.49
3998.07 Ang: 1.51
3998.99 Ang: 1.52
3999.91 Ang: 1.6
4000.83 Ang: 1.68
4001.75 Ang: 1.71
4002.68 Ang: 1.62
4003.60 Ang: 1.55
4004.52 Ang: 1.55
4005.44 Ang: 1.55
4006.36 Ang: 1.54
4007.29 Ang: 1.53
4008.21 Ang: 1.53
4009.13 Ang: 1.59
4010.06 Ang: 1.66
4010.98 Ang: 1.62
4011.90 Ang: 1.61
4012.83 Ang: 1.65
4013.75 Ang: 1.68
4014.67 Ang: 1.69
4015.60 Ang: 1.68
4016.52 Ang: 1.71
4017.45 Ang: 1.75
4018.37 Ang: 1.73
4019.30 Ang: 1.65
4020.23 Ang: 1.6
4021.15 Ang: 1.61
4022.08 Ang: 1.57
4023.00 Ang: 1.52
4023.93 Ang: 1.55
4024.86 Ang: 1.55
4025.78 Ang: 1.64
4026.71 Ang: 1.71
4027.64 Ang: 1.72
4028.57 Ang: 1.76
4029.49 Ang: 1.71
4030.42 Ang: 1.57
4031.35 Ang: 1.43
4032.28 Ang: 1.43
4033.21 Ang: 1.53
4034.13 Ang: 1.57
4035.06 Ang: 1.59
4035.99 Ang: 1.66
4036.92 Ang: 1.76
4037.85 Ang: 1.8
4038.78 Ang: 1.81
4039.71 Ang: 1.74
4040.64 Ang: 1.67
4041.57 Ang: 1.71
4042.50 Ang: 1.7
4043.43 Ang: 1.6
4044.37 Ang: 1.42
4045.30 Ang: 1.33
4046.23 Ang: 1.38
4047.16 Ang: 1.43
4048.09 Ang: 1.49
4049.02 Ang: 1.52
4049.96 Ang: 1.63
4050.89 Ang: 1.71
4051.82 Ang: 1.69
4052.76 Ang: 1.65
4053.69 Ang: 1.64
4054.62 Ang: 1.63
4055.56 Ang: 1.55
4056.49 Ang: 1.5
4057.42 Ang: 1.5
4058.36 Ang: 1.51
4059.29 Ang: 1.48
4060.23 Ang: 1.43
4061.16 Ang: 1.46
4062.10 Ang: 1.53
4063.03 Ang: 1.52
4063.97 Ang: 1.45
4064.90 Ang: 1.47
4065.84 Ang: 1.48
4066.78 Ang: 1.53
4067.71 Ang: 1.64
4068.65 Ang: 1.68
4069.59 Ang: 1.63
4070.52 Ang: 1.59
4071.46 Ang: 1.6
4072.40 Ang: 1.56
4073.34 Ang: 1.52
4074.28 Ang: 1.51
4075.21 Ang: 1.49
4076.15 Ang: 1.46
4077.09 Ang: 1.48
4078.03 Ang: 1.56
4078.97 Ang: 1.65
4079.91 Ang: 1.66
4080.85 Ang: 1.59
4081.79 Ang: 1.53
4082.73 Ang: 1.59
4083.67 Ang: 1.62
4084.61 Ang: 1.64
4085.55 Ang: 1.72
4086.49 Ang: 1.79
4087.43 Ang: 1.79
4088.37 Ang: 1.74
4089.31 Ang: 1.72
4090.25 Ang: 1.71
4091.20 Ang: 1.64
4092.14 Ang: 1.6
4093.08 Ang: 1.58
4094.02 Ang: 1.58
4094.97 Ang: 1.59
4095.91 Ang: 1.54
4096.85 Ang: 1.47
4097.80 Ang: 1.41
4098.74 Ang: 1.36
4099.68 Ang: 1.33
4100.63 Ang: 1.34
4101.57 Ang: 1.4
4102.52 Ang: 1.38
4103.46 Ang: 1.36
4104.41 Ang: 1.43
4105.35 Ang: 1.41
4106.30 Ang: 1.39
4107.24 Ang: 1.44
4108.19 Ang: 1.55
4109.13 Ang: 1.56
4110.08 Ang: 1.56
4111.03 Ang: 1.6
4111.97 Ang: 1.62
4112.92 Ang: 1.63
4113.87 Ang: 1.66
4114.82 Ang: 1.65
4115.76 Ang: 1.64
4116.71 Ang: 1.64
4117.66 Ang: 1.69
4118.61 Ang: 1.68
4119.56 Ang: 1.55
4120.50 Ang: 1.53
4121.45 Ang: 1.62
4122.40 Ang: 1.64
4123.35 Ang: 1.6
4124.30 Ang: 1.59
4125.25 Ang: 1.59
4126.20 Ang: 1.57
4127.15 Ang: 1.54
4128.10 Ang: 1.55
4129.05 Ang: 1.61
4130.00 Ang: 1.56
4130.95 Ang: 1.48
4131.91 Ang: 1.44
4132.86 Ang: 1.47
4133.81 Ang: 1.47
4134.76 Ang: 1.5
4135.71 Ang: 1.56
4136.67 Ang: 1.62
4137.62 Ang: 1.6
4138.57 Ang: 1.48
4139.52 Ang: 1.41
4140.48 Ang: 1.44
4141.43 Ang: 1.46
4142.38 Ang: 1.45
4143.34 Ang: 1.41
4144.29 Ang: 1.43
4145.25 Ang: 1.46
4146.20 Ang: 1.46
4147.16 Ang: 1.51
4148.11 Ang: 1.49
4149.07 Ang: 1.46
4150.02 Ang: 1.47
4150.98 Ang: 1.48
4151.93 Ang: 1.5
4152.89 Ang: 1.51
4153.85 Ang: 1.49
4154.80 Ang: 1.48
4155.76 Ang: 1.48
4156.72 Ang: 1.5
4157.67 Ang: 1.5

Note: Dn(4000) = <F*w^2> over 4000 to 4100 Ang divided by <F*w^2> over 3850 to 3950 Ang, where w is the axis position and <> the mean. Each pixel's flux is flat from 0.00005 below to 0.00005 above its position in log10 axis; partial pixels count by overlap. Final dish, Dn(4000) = 1.83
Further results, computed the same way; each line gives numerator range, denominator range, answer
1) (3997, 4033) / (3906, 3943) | 1.81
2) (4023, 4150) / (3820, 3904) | 2.05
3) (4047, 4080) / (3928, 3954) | 1.93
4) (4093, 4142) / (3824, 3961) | 1.87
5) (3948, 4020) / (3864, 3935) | 1.40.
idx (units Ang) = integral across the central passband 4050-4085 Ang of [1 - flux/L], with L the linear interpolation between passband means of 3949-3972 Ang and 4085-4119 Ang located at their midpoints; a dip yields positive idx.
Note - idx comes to -3.8 Ang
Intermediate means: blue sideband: 0.94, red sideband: 1.56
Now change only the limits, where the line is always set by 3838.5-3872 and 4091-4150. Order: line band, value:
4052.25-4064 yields -1.5 Ang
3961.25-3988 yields 3.1 Ang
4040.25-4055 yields -2.7 Ang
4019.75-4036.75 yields -4.2 Ang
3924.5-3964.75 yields 6.3 Ang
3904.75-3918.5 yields -2.6 Ang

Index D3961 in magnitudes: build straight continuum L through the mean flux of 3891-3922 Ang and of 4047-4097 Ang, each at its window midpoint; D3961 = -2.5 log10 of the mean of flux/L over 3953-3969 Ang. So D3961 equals 0.34 mag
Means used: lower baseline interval 1.12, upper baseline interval 1.58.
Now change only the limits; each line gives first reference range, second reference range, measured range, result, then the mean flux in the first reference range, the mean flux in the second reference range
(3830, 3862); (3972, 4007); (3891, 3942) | 0.09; 0.748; 1.41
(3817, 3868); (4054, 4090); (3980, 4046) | -0.16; 0.765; 1.58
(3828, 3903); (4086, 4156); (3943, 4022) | -0.10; 0.856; 1.53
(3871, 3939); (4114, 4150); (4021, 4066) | -0.21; 0.949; 1.54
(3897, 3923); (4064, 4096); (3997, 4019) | -0.15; 1.14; 1.6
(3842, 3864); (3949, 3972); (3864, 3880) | -0.08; 0.826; 0.94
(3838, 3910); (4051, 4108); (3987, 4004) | -0.20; 0.91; 1.55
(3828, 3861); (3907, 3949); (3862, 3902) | -0.13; 0.74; 0.947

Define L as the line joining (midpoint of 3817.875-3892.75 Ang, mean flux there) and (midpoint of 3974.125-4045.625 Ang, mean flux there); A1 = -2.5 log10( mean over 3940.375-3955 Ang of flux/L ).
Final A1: 0.16 mag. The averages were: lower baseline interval 0.807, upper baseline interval 1.54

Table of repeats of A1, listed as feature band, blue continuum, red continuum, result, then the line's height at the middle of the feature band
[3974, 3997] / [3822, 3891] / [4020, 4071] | -0.04 mag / 1.34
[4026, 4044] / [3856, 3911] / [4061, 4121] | -0.18 mag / 1.4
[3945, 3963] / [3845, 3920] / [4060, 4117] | 0.05 mag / 1.17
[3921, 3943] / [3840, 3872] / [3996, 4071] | 0.45 mag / 1.17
